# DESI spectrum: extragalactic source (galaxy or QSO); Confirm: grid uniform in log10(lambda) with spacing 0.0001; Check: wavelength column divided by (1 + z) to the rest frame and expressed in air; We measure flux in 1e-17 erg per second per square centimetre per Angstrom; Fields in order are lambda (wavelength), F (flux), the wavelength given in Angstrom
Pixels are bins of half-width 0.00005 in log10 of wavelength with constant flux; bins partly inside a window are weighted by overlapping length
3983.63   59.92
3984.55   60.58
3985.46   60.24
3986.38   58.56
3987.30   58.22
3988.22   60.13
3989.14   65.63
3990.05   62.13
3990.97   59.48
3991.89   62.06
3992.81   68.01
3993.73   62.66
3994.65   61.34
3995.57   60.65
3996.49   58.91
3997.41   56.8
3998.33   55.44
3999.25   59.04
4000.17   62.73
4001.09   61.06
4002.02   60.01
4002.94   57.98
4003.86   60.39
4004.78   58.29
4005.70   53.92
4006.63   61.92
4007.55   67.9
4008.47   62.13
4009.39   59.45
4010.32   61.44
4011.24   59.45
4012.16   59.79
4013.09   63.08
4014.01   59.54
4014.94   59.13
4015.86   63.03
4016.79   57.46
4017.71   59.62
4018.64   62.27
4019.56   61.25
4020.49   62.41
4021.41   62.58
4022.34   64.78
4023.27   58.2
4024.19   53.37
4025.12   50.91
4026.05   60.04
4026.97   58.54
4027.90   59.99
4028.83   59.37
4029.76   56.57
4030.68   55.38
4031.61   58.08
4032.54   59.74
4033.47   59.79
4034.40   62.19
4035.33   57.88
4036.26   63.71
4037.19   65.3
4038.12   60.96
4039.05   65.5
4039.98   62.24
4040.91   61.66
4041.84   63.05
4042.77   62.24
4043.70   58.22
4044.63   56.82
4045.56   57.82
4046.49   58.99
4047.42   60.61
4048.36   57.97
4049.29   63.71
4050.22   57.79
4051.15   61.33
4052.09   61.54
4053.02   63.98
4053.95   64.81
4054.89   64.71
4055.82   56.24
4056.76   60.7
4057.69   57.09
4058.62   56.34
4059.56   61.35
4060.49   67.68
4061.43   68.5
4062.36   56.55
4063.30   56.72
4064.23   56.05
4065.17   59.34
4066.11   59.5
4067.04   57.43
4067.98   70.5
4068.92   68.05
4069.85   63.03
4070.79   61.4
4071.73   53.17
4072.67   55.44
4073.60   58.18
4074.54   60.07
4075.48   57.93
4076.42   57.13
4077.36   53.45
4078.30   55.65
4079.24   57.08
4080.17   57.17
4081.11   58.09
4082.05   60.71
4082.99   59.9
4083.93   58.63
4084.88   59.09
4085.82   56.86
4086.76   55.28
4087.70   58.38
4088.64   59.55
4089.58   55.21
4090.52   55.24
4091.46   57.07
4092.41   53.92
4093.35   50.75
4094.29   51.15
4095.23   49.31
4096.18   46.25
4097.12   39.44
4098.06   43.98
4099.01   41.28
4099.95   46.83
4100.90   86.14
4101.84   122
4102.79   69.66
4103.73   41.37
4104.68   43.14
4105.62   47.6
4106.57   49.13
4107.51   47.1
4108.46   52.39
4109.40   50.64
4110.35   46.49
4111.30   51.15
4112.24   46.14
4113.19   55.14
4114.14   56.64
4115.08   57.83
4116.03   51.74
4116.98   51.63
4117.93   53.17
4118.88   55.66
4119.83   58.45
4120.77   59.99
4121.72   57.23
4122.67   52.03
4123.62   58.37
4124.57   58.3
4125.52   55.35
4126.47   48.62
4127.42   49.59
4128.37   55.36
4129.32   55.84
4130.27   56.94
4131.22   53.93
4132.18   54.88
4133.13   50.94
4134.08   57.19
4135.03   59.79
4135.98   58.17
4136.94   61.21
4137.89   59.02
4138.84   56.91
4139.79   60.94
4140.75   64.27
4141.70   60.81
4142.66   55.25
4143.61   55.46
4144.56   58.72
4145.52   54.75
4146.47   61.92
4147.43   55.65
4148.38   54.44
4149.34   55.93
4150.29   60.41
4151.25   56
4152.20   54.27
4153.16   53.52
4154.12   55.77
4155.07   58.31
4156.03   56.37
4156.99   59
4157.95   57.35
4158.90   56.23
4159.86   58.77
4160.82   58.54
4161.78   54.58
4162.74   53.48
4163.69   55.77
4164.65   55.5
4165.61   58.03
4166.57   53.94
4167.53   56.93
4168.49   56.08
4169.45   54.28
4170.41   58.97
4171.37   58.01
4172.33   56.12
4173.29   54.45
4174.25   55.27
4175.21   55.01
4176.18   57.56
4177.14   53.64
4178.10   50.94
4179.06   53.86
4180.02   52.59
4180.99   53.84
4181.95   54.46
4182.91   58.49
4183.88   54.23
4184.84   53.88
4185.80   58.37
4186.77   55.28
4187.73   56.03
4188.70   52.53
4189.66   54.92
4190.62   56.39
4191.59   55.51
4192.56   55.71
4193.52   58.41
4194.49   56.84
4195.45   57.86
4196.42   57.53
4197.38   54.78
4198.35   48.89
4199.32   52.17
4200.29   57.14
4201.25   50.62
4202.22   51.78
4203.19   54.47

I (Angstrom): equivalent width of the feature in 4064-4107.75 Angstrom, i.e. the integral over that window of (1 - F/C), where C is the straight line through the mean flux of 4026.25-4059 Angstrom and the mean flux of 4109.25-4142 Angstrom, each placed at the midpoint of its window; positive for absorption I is 0.5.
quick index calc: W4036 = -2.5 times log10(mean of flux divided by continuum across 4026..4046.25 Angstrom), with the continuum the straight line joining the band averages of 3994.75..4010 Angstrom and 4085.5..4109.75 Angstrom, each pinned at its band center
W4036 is -0.04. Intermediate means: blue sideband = 59.8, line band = 60.2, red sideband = 55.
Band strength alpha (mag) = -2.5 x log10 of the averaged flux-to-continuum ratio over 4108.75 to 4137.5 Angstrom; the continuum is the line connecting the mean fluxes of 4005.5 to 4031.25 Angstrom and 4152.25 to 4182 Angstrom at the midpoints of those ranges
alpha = 0.04 mag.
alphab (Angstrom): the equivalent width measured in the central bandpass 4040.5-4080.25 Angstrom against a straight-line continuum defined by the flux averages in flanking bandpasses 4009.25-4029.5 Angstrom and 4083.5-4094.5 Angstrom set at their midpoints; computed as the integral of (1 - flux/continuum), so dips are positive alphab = -1.66 Angstrom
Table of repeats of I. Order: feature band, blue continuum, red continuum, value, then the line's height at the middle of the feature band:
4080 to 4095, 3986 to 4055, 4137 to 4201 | 0.5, 58.5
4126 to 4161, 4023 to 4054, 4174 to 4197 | -0.1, 56.7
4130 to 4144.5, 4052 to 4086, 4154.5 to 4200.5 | -0.1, 57.2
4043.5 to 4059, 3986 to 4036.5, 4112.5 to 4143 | -0.3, 58.7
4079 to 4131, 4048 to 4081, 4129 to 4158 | 3.0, 58.5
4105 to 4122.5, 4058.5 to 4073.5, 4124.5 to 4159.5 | 1.7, 58.2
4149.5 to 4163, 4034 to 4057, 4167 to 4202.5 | -0.1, 56.4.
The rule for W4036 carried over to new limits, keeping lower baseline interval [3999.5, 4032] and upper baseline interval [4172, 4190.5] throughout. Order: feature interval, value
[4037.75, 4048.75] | -0.03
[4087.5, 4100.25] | 0.14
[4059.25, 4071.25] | -0.07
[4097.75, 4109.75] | 0.00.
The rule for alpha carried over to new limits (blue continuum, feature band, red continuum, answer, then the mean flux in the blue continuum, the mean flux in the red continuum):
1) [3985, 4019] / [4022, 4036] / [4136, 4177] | 0.03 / 60.5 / 57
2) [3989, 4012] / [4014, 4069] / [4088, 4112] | -0.04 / 60.7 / 54.2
